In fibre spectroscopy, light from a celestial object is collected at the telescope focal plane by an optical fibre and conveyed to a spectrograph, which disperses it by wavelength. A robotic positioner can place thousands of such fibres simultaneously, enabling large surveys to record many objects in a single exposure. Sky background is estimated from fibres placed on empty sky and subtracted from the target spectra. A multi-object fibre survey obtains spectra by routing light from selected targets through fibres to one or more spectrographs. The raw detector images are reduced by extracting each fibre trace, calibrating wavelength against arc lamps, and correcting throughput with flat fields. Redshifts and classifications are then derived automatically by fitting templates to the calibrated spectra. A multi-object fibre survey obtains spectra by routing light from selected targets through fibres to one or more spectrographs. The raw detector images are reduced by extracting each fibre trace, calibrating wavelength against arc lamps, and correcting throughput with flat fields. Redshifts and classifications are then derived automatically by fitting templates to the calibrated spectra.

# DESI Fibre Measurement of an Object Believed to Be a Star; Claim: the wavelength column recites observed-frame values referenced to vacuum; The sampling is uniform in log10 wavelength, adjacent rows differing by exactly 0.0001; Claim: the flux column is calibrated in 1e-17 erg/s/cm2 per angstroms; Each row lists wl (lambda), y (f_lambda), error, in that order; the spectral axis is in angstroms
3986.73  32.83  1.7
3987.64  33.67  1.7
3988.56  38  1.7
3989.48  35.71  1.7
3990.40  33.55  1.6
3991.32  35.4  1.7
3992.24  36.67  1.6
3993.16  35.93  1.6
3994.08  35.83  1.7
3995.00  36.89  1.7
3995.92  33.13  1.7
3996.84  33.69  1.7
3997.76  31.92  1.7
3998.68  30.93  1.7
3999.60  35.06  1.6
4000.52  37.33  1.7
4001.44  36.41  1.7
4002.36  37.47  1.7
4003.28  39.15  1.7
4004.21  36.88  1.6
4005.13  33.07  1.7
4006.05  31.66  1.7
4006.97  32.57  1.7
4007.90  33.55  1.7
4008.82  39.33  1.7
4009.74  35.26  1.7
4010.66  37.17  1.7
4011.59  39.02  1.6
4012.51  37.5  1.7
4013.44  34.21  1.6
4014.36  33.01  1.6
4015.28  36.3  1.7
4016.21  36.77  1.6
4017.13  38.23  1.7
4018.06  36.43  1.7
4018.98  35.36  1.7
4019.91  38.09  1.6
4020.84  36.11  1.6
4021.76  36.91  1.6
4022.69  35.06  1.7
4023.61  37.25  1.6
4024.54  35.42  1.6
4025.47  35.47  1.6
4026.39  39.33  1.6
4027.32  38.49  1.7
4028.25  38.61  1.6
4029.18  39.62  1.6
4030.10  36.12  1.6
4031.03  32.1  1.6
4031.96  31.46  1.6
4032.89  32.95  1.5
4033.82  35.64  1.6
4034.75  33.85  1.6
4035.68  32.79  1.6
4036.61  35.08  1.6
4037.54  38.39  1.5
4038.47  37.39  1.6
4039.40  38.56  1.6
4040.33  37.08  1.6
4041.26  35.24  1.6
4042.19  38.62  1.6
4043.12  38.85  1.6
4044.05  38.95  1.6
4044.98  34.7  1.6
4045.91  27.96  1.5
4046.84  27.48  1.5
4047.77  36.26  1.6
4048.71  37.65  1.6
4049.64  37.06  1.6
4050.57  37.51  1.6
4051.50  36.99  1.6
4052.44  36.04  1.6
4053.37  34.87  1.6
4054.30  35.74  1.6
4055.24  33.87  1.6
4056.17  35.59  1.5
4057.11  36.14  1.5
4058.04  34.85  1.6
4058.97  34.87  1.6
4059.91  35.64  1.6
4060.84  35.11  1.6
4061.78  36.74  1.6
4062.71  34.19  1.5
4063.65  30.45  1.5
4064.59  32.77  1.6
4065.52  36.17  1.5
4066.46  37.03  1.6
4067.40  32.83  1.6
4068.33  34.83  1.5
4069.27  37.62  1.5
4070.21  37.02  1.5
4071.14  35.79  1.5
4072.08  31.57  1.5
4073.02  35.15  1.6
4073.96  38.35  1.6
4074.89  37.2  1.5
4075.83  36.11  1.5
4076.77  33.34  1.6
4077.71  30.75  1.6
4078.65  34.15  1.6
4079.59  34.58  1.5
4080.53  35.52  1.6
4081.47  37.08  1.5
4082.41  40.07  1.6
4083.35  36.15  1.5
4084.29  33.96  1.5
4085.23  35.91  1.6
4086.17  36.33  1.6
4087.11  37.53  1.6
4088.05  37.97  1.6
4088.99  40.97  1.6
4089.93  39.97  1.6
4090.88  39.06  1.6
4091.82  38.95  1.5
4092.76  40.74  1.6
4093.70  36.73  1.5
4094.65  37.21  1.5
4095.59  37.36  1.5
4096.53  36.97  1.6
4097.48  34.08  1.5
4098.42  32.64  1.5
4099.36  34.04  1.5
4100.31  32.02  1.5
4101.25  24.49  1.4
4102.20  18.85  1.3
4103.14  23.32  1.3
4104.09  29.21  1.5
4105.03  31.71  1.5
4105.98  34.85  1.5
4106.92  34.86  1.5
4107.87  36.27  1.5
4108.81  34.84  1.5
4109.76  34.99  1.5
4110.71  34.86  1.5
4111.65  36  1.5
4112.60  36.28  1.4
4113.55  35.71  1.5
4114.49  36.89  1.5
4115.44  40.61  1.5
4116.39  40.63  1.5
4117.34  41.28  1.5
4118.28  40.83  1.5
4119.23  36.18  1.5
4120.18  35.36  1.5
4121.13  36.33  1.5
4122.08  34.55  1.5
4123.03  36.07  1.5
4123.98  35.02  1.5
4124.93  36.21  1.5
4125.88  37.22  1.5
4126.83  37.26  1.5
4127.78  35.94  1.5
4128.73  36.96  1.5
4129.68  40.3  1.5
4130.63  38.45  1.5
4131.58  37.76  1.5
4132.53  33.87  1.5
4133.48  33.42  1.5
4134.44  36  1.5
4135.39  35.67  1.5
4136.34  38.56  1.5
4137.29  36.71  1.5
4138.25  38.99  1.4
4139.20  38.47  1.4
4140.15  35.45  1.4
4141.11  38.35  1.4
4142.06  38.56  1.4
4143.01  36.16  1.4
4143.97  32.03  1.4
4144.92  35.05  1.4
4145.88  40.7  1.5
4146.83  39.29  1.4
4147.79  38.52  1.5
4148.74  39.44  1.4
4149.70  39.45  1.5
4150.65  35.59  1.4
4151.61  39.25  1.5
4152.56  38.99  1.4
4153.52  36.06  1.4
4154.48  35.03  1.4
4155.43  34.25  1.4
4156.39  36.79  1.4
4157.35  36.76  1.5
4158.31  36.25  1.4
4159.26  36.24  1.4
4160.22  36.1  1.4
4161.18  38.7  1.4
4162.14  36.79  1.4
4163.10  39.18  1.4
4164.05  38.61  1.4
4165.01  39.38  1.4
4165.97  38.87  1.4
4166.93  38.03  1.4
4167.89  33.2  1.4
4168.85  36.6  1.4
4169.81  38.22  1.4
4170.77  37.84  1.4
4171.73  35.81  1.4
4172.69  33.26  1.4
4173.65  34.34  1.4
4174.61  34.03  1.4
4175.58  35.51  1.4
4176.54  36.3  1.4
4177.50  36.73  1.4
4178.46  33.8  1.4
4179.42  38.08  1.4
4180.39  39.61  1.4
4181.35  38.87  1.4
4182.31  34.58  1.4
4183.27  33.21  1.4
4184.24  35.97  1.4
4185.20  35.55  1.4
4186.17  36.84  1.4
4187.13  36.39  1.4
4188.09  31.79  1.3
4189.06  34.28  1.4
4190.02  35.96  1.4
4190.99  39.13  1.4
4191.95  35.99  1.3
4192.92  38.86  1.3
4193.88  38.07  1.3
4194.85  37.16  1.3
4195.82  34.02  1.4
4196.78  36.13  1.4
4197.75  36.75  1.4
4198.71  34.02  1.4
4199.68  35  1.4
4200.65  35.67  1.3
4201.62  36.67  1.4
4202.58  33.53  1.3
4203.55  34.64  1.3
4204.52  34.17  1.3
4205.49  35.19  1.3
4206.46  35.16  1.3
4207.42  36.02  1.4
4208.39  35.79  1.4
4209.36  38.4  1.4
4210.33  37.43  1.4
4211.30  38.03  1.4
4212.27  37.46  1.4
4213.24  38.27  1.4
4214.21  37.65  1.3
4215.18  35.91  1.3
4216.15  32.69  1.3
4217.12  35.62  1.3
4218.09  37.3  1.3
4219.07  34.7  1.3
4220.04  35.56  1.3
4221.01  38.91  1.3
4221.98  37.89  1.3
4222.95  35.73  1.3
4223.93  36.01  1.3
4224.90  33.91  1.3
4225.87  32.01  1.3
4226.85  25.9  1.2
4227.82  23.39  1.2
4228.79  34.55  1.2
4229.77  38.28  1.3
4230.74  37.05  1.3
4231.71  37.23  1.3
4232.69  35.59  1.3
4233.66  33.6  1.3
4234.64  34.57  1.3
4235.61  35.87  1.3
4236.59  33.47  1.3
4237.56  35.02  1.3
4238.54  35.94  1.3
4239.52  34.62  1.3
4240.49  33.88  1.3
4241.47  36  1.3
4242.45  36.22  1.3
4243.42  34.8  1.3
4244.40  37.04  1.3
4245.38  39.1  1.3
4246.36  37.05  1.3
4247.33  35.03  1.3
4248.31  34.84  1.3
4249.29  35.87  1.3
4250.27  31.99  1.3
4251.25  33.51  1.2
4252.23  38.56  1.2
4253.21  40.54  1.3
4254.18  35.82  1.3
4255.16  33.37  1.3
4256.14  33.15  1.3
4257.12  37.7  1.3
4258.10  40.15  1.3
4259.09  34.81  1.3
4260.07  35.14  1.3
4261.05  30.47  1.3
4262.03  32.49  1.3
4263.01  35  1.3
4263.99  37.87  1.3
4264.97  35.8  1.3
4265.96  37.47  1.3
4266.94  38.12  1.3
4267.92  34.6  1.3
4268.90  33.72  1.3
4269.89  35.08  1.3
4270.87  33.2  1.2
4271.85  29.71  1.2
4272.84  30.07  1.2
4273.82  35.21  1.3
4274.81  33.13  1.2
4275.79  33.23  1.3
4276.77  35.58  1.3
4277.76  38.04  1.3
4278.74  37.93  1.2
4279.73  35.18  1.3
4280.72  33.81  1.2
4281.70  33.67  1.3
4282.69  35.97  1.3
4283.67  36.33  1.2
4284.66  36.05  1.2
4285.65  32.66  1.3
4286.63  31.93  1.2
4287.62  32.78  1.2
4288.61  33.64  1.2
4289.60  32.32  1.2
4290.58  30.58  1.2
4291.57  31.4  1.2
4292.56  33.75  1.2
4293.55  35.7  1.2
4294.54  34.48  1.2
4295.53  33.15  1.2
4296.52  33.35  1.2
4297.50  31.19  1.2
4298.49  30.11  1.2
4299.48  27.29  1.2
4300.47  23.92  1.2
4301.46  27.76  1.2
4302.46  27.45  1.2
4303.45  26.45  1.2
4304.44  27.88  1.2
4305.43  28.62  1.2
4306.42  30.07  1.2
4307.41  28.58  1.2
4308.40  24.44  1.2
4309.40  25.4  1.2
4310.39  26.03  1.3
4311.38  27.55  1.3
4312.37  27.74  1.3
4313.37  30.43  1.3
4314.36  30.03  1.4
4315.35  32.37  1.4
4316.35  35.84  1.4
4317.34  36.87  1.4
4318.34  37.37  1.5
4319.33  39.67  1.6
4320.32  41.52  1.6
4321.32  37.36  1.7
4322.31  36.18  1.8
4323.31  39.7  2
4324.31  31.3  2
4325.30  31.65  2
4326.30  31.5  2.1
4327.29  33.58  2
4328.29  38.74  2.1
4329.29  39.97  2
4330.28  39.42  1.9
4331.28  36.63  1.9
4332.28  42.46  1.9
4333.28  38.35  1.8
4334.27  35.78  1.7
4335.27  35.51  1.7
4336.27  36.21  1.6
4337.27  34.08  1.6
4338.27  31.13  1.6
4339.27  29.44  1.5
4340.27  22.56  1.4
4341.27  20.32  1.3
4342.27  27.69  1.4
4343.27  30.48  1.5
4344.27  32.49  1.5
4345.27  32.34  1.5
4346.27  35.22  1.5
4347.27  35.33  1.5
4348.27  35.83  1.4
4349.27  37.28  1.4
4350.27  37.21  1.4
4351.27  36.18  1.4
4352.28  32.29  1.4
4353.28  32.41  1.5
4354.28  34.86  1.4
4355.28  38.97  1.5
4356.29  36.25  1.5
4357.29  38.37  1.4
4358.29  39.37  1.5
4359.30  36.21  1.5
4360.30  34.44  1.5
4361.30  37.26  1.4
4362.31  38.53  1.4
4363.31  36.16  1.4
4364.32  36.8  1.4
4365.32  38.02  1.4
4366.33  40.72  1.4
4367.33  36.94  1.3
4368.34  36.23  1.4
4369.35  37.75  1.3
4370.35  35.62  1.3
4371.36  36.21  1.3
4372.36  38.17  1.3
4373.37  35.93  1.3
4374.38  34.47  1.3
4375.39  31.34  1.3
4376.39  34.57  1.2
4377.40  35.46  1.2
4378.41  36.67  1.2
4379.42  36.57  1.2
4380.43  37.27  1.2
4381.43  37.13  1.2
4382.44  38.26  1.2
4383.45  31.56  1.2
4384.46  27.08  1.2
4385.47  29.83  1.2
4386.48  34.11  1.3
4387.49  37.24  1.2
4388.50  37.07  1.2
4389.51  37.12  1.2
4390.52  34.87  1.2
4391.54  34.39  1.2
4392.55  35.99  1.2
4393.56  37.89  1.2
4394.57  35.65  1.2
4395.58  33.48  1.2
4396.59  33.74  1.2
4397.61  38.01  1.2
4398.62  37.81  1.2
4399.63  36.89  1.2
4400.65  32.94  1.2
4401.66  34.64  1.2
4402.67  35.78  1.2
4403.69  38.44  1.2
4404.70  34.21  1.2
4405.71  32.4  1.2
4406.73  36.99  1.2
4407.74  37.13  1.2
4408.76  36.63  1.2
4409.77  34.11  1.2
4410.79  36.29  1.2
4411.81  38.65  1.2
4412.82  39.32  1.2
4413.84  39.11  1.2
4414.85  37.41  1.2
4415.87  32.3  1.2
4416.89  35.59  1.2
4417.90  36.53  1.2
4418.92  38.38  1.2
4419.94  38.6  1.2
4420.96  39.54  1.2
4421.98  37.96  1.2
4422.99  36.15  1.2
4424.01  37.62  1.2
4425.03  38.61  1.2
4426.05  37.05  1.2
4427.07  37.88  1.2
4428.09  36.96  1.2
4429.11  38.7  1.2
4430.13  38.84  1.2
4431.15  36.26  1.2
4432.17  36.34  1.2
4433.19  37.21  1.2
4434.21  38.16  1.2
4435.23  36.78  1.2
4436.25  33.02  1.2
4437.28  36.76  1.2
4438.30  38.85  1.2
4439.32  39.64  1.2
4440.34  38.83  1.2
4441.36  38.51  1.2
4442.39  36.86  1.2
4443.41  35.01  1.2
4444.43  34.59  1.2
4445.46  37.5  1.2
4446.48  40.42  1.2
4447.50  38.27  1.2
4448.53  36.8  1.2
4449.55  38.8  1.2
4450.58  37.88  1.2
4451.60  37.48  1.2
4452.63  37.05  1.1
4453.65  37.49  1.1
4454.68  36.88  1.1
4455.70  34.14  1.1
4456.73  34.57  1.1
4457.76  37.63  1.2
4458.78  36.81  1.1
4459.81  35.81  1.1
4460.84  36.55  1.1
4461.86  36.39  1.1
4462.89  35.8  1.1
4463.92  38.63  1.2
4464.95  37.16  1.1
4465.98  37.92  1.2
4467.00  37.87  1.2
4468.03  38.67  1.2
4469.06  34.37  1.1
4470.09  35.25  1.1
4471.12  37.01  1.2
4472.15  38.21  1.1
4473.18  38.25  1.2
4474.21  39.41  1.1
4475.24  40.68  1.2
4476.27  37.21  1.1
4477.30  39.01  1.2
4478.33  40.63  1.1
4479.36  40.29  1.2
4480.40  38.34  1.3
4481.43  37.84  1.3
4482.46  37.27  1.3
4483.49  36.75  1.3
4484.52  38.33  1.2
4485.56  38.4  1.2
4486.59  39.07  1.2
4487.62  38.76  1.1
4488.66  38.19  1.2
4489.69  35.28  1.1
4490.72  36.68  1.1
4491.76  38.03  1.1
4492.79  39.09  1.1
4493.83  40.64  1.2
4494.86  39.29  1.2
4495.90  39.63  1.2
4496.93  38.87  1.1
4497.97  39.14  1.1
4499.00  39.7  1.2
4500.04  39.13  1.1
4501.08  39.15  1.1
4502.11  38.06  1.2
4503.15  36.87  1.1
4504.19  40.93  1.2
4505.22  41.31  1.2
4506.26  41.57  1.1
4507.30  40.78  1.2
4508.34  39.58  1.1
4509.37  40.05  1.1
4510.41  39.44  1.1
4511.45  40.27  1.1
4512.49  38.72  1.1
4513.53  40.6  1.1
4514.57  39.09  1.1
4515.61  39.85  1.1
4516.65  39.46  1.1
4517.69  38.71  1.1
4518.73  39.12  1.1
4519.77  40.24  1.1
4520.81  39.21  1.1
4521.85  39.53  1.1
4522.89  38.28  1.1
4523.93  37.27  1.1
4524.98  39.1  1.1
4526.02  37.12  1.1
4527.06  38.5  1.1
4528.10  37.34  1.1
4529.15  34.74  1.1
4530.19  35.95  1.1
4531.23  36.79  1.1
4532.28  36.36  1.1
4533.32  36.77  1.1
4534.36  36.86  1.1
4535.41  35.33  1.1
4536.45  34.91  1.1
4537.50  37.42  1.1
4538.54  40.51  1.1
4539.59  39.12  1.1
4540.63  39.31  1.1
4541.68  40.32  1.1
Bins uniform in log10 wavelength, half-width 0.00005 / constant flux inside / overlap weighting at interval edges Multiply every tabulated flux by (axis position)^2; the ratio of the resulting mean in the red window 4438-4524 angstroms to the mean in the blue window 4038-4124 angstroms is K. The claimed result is 1.30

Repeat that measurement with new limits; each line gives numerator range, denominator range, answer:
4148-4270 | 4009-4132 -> 1.07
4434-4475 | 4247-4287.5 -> 1.16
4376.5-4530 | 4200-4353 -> 1.19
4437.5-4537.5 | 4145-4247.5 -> 1.21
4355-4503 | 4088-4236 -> 1.16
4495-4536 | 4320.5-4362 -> 1.20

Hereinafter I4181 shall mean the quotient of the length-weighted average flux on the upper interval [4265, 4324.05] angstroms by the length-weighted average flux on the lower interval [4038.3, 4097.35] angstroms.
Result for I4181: 0.9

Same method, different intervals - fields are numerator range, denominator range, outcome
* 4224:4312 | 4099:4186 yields 0.93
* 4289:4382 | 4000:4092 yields 0.94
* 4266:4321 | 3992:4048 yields 0.91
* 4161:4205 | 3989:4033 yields 1.01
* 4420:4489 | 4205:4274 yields 1.06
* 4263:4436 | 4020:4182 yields 0.96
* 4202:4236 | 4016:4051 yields 0.98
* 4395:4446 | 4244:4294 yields 1.06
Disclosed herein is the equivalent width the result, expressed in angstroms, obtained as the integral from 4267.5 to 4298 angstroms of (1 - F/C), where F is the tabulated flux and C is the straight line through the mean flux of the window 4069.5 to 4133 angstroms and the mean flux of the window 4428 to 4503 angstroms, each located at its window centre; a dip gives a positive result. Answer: 2.4 angstroms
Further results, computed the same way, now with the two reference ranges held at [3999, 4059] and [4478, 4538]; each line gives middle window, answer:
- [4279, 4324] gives 6.3 angstroms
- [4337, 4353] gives 2.5 angstroms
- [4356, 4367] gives 0.1 angstroms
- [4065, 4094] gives -0.2 angstroms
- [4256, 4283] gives 1.7 angstroms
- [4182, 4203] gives 0.6 angstroms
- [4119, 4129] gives 0.1 angstroms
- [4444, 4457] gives 0.4 angstroms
